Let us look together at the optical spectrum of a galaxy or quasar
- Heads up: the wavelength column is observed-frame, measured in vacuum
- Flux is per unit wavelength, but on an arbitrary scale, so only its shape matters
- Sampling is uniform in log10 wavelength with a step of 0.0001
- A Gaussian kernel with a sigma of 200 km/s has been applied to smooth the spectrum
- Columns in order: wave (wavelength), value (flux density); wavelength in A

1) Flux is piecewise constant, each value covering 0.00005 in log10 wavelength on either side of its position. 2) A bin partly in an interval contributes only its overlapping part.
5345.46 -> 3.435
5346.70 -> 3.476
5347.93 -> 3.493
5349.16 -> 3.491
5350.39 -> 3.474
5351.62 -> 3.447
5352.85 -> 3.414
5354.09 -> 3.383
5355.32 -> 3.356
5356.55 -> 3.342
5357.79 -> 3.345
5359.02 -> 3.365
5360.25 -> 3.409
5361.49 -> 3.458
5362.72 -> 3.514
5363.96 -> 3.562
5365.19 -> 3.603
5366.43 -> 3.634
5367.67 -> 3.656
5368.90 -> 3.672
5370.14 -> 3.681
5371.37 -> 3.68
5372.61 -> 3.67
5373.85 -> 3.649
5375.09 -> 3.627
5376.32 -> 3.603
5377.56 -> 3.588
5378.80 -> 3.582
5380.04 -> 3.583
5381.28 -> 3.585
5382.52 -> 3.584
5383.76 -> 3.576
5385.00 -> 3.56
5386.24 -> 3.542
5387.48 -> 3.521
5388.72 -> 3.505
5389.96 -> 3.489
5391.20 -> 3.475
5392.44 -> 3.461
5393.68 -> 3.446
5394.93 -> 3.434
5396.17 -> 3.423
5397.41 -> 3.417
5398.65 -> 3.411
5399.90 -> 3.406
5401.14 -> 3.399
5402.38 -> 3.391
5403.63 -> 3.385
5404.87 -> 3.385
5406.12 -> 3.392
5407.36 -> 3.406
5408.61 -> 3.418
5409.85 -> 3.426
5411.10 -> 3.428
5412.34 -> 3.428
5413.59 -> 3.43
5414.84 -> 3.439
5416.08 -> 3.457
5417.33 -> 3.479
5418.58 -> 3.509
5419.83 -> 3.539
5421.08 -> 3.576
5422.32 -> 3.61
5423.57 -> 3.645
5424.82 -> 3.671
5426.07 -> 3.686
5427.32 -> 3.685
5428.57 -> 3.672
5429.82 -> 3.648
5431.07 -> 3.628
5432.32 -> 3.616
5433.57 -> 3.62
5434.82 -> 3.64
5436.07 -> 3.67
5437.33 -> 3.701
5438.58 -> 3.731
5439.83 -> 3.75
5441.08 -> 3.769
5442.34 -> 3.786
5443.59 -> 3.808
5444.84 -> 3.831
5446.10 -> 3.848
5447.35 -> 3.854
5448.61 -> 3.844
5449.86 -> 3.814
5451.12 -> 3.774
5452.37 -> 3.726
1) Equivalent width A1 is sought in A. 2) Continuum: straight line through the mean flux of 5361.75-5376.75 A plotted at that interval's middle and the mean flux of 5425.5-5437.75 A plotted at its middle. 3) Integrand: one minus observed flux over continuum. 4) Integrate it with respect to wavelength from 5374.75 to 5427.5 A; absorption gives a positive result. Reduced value 2.0 A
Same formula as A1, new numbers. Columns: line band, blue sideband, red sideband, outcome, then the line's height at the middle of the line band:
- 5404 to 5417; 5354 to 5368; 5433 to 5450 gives 0.8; 3.65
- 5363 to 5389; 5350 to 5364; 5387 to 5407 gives -1.4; 3.42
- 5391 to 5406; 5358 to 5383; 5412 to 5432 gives 0.7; 3.58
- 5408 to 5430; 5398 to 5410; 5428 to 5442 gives 0.0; 3.54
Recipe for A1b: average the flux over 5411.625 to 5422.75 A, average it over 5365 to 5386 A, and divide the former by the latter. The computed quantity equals 0.97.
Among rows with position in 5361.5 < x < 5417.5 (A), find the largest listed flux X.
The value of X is 3.681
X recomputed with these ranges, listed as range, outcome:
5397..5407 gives 3.417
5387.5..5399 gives 3.505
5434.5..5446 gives 3.831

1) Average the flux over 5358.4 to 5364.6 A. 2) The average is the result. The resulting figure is 3.47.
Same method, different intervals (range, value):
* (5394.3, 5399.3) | 3.42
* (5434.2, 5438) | 3.67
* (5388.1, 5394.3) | 3.48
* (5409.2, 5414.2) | 3.43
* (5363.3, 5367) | 3.59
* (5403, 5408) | 3.39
